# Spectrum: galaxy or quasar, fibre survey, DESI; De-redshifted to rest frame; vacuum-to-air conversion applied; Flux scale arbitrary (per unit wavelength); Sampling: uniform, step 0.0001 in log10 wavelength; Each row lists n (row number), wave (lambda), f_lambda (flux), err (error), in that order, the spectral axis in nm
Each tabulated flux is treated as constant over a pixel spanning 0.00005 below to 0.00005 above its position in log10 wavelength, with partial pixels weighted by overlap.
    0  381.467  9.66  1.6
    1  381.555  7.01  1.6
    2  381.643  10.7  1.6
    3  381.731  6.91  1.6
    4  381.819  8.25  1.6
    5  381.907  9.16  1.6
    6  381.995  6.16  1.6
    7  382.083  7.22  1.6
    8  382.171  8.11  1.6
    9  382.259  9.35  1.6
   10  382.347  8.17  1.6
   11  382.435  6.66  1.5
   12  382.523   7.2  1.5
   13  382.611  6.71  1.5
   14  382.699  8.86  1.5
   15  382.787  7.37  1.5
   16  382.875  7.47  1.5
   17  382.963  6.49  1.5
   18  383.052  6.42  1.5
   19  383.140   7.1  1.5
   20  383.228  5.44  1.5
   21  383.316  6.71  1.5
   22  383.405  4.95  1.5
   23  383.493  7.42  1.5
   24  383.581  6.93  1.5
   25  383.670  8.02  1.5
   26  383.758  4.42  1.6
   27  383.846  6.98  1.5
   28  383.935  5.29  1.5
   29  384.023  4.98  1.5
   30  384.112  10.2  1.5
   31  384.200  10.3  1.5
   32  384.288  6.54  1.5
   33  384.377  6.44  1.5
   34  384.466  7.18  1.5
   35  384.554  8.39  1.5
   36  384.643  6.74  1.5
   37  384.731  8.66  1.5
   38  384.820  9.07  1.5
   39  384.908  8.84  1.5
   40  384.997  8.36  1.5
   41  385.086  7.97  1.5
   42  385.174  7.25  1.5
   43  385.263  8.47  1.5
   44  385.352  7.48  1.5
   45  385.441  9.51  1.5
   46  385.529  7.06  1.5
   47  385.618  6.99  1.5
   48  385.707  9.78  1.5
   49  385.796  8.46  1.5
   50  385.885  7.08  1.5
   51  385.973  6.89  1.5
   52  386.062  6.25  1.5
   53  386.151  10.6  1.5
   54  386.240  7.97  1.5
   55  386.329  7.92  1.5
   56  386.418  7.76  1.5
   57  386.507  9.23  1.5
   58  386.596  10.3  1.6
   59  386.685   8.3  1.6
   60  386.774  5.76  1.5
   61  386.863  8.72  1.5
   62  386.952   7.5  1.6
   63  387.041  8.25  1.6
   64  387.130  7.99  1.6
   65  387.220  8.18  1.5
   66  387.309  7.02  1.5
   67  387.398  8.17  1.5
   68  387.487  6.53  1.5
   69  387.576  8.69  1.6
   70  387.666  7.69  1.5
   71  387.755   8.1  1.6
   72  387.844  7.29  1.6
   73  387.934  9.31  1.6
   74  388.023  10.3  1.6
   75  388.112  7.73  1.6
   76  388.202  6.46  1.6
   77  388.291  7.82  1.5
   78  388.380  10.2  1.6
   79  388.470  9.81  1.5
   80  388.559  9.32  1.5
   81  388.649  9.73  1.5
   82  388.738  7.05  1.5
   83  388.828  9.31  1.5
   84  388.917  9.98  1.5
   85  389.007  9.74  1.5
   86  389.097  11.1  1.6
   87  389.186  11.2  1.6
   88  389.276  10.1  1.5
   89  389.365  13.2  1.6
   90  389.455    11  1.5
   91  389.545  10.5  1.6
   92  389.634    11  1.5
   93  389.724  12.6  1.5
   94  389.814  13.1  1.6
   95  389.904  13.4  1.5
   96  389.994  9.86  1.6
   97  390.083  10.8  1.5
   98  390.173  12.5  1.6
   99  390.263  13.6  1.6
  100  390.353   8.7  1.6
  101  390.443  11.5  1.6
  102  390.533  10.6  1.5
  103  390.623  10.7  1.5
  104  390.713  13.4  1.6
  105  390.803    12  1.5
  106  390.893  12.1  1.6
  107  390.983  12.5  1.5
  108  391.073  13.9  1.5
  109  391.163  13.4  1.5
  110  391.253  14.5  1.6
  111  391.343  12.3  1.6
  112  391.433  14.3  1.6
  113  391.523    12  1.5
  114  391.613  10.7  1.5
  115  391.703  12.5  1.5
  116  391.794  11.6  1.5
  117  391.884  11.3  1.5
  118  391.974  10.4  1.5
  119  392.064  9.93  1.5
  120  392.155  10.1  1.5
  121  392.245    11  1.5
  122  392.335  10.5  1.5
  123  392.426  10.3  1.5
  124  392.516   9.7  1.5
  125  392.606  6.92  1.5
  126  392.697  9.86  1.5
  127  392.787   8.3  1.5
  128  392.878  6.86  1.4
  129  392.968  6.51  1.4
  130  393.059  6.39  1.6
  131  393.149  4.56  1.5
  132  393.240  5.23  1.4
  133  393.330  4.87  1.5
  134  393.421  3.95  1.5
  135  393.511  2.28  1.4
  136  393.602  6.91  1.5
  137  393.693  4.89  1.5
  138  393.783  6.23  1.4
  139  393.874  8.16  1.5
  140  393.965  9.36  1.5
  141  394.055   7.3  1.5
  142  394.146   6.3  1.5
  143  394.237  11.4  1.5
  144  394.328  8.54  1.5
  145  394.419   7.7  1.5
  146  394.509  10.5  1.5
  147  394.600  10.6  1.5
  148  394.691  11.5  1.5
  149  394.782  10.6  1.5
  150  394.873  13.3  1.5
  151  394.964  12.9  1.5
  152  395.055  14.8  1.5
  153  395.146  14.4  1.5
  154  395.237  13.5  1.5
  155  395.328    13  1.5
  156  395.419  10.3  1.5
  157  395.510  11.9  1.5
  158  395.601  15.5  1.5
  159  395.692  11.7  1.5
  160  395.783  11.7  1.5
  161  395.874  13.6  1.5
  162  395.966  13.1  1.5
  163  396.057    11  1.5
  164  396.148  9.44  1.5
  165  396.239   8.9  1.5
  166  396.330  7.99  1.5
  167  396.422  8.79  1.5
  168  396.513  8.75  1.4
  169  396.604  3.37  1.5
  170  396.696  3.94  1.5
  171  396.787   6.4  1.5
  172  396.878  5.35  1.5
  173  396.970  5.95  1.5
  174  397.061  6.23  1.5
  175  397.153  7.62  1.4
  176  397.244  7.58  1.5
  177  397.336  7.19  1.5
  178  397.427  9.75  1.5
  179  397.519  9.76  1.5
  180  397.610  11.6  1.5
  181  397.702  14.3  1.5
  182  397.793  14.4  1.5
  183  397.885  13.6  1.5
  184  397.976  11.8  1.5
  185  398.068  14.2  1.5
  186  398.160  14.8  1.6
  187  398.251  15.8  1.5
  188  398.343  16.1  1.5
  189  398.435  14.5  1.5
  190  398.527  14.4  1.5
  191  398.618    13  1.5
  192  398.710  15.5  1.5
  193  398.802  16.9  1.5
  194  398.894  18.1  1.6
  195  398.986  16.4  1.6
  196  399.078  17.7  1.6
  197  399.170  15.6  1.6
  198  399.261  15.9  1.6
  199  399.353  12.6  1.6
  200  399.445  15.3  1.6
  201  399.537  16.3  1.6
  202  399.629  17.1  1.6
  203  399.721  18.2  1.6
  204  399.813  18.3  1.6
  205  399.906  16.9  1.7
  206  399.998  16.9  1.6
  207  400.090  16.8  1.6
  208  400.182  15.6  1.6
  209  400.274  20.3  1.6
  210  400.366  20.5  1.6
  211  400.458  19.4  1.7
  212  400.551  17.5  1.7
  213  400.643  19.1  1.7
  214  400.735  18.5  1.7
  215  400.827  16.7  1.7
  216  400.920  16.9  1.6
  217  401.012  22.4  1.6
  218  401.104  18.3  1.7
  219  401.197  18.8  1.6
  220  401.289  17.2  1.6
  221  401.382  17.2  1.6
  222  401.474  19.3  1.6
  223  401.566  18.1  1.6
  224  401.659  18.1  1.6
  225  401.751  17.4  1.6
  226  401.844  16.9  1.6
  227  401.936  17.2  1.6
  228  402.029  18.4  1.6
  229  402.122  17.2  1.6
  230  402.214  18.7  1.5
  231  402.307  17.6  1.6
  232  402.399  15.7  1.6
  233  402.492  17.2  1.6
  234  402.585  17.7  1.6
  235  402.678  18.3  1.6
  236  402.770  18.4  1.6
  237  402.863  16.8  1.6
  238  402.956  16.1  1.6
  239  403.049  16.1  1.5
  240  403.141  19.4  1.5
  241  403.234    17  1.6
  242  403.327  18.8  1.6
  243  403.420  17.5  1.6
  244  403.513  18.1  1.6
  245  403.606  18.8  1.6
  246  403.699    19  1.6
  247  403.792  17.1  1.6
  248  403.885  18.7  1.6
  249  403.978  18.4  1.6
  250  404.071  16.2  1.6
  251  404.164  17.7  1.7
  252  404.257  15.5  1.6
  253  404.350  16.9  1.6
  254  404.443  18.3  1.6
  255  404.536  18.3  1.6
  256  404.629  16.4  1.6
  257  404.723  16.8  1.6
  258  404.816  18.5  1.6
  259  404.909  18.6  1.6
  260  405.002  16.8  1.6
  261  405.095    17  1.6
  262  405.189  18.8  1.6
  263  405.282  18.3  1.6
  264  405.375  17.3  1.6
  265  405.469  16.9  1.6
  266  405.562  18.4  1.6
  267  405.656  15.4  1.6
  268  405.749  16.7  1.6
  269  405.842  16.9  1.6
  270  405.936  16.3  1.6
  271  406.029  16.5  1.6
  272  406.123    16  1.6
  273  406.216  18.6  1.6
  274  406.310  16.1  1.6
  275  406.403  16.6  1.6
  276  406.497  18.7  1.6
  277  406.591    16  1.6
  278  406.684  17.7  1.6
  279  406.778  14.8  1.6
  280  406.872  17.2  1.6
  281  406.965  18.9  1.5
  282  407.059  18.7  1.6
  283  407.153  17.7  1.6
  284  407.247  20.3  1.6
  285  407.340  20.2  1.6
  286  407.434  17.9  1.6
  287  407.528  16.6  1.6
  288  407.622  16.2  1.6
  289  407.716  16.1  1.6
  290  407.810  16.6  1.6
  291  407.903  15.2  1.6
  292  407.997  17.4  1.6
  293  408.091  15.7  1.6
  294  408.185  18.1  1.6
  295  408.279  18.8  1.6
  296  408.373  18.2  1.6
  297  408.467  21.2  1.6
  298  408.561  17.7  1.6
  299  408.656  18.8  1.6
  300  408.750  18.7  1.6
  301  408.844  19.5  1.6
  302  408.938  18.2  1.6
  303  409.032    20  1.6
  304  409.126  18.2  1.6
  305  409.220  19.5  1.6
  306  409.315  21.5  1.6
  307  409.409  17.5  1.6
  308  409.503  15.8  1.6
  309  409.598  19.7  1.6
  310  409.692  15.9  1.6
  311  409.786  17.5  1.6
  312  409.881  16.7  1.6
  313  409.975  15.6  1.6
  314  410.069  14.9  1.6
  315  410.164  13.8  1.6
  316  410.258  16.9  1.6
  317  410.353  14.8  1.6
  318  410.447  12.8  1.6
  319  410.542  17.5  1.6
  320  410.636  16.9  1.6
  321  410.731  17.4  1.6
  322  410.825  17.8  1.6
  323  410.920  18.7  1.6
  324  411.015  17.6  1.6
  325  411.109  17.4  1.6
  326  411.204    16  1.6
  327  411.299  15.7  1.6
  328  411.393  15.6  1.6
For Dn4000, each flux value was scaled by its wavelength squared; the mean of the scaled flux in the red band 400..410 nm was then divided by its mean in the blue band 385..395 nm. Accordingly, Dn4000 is 2.0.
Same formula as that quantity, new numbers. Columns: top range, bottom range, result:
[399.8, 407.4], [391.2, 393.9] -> 2.13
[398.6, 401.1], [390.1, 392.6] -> 1.55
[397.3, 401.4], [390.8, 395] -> 1.75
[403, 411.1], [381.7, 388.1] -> 2.54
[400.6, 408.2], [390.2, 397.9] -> 1.87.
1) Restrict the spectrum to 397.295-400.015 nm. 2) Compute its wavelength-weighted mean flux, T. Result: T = 14.8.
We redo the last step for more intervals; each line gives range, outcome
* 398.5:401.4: 17.2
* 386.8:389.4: 8.81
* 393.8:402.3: 13.6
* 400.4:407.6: 17.7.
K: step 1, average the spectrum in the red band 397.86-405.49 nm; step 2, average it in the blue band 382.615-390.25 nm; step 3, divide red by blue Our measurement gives 2.0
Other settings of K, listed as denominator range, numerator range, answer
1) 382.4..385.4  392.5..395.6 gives 1.22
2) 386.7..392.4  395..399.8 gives 1.19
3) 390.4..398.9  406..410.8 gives 1.67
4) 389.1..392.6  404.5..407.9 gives 1.49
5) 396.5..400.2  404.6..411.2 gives 1.34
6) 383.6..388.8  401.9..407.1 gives 2.18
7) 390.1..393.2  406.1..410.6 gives 1.63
